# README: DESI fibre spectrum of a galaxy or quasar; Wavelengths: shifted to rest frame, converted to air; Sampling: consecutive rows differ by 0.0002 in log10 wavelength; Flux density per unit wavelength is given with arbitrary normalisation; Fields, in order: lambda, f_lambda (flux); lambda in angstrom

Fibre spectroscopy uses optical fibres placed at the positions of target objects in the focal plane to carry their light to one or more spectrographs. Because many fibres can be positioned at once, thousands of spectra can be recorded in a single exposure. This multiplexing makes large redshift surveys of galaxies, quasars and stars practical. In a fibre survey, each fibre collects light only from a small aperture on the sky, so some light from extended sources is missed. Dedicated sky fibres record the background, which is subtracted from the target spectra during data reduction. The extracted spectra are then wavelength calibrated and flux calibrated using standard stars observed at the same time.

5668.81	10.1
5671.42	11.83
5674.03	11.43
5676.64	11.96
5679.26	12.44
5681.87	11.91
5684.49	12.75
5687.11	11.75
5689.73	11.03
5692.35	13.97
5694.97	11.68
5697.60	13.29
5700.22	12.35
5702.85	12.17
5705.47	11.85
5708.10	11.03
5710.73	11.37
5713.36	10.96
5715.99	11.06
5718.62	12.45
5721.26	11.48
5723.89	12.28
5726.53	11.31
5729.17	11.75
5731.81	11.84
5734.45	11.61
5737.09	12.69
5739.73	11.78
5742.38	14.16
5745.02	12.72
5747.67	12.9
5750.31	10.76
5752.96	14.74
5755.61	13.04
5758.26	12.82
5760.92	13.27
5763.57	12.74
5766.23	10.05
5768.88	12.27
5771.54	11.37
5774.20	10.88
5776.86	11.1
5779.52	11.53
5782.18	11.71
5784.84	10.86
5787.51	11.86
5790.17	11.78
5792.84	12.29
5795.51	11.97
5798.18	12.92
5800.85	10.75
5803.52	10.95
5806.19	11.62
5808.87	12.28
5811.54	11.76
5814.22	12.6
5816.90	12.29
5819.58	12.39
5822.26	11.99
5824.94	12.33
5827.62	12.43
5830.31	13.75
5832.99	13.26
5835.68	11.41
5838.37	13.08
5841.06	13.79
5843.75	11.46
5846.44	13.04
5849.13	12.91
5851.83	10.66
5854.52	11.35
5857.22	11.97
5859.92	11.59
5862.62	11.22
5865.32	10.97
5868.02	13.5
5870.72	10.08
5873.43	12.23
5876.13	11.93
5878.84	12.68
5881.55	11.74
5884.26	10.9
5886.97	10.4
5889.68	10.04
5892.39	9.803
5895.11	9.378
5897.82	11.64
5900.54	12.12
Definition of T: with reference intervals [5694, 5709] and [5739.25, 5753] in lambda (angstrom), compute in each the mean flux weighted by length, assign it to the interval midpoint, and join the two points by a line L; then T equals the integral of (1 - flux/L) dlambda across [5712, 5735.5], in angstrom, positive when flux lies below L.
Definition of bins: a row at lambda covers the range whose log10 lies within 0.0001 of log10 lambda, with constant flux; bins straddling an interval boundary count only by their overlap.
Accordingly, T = 1.5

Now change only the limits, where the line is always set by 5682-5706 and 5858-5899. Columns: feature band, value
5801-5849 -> -3.43 angstrom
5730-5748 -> -0.67 angstrom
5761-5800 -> 0.29 angstrom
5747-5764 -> -1.37 angstrom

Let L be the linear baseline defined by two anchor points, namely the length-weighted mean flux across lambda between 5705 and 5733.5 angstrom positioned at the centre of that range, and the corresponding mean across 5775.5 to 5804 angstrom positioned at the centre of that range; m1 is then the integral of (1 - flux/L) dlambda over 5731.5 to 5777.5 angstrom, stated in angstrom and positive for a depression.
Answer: -2.7 angstrom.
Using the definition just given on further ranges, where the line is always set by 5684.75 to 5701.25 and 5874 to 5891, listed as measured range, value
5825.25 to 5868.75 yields -2.8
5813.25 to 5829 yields -0.9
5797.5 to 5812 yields 0.1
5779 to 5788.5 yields 0.3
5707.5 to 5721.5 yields 1.0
